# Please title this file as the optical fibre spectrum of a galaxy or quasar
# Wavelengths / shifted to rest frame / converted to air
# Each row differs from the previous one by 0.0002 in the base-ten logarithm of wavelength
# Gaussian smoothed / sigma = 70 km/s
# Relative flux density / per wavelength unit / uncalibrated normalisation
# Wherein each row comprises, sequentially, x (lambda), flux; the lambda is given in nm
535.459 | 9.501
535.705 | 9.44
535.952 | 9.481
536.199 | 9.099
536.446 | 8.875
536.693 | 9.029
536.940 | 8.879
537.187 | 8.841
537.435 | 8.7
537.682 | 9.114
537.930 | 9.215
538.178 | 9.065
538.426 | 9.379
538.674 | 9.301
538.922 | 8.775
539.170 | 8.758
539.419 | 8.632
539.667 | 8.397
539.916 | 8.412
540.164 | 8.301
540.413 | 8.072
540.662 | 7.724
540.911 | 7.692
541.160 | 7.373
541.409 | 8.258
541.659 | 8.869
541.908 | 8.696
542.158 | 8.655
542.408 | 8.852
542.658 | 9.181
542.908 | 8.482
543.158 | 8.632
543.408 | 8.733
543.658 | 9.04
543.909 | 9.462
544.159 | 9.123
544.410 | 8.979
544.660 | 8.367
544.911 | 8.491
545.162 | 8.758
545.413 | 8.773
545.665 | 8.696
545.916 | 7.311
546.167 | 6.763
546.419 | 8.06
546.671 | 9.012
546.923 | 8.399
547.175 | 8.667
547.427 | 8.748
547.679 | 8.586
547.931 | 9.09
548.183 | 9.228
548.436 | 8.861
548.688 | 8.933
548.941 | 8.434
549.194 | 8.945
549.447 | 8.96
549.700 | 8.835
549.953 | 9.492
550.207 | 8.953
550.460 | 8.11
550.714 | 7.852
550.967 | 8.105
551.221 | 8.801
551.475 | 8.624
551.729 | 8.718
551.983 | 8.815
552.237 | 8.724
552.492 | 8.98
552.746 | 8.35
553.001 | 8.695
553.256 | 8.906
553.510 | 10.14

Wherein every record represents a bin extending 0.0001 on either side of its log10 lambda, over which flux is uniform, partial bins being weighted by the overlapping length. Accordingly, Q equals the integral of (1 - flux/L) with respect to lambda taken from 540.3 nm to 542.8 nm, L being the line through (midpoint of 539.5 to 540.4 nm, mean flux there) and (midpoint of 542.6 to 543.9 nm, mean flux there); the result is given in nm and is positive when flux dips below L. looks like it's 0.08 nm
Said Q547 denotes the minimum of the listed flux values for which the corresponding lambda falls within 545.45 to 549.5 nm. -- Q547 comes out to 6.763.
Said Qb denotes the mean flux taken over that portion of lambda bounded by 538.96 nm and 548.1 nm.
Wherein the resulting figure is 8.51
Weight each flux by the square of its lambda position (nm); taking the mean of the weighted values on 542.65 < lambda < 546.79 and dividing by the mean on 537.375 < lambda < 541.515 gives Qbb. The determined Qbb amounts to 1.02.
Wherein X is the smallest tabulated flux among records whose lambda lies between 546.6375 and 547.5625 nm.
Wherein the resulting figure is 8.399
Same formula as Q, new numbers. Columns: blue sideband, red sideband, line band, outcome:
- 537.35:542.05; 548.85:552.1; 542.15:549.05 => -0.028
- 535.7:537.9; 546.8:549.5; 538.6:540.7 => 0.113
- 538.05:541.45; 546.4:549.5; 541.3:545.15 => -0.090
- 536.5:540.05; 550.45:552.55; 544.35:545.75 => 0.007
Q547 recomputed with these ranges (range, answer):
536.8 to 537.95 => 8.7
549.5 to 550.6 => 8.11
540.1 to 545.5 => 7.373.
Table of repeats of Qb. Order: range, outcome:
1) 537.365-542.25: 8.57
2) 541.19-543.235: 8.64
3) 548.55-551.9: 8.68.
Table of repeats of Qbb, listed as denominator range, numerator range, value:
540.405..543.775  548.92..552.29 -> 1.06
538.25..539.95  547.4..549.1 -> 1.04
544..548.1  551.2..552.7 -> 1.05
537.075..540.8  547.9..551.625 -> 1.04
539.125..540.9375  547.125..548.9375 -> 1.10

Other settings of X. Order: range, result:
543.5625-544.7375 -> 8.367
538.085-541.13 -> 7.692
